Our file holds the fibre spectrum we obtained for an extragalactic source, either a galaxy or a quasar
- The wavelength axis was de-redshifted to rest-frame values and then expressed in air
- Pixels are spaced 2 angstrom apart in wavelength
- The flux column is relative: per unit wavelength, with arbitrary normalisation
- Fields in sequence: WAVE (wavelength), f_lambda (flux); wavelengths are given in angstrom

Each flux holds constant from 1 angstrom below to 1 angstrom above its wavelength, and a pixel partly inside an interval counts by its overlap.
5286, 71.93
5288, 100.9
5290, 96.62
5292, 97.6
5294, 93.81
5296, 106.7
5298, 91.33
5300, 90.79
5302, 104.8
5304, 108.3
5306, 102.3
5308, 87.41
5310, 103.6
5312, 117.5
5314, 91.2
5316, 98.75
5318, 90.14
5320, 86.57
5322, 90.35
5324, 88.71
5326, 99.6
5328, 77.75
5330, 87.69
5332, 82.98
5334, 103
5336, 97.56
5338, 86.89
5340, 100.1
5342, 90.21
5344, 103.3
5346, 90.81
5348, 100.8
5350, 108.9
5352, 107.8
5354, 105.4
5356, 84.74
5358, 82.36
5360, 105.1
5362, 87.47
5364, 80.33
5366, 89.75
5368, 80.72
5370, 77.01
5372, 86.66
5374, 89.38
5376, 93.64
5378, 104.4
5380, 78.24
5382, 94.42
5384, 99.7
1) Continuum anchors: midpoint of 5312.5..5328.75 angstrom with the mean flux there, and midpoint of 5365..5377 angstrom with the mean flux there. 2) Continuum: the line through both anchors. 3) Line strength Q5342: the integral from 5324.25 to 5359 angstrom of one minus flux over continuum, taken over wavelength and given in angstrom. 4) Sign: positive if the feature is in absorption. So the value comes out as -2.1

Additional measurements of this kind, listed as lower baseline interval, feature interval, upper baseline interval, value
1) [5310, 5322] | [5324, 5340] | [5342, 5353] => 1.3 angstrom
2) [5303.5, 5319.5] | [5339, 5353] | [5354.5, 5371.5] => -1.5 angstrom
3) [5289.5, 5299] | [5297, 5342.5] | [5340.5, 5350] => 1.3 angstrom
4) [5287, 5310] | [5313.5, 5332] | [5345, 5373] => 1.2 angstrom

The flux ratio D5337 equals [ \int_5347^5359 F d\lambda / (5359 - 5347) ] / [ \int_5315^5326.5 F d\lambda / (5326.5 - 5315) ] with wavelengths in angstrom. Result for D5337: 1.07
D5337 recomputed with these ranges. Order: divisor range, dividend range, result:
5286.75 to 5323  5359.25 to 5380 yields 0.91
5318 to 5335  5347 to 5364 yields 1.08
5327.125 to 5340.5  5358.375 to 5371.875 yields 0.95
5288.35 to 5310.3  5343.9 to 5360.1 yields 1.00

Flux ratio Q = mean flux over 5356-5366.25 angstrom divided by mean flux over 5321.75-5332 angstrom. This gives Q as 1.0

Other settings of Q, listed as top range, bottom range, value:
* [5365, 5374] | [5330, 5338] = 0.91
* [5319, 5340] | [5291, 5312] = 0.91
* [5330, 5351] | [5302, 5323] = 0.98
